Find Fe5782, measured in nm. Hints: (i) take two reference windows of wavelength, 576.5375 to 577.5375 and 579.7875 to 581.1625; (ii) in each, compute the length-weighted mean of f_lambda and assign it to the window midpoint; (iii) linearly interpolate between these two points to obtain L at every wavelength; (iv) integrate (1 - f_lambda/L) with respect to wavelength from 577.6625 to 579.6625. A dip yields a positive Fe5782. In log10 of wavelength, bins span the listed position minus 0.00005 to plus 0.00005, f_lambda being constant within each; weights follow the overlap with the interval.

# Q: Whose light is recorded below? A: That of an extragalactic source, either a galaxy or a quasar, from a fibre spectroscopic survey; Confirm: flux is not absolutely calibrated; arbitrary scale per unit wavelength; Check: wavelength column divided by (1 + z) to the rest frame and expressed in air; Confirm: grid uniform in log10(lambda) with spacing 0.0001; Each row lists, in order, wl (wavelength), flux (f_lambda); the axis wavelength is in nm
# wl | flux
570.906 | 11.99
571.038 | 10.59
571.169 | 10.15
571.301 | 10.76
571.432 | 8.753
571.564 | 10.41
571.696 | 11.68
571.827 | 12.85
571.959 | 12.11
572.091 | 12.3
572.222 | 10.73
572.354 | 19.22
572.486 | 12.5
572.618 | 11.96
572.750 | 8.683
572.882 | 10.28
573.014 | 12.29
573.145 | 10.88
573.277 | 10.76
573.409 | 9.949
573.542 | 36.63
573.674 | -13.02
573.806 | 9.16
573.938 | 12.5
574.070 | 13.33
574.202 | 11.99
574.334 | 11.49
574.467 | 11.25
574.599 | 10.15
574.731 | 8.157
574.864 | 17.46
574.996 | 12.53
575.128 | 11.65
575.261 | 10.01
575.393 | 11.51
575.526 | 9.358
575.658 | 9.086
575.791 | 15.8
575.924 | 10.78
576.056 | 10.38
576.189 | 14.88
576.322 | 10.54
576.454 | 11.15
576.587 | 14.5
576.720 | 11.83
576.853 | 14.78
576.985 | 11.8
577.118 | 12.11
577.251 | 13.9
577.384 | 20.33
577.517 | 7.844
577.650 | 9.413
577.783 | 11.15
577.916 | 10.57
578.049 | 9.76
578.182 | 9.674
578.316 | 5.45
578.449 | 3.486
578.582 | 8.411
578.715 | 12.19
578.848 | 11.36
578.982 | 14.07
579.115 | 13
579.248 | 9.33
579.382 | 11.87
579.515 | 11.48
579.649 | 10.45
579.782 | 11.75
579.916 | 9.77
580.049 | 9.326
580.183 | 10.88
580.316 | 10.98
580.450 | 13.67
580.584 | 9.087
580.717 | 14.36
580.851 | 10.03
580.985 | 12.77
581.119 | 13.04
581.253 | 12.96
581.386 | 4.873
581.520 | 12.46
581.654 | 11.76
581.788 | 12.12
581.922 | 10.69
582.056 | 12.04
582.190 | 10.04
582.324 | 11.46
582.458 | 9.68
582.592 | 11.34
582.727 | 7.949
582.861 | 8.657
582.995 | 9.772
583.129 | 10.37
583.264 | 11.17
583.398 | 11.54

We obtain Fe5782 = 0.382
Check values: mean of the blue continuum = 13.6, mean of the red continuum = 11.4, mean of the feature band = 10.1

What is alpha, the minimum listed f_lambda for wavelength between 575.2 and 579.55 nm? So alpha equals 3.486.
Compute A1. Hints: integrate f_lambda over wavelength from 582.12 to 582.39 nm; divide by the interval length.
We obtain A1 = 10.8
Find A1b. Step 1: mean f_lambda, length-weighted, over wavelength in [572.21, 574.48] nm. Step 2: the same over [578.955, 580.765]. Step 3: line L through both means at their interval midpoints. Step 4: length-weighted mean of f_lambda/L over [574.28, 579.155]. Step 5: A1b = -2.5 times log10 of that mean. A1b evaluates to 0.01 mag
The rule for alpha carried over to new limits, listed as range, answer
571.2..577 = -13.02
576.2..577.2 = 10.54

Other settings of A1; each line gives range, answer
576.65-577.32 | 12.9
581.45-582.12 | 11.8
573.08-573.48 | 10.8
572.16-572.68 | 13.6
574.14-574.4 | 11.7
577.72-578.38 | 9.32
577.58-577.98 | 10.4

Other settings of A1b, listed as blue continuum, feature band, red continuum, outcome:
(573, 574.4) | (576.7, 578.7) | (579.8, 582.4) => 0.06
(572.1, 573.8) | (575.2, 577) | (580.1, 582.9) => -0.04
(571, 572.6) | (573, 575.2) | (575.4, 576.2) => 0.01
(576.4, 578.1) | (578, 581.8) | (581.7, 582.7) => 0.08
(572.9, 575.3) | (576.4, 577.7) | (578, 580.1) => -0.20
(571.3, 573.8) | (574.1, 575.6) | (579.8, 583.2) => -0.01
